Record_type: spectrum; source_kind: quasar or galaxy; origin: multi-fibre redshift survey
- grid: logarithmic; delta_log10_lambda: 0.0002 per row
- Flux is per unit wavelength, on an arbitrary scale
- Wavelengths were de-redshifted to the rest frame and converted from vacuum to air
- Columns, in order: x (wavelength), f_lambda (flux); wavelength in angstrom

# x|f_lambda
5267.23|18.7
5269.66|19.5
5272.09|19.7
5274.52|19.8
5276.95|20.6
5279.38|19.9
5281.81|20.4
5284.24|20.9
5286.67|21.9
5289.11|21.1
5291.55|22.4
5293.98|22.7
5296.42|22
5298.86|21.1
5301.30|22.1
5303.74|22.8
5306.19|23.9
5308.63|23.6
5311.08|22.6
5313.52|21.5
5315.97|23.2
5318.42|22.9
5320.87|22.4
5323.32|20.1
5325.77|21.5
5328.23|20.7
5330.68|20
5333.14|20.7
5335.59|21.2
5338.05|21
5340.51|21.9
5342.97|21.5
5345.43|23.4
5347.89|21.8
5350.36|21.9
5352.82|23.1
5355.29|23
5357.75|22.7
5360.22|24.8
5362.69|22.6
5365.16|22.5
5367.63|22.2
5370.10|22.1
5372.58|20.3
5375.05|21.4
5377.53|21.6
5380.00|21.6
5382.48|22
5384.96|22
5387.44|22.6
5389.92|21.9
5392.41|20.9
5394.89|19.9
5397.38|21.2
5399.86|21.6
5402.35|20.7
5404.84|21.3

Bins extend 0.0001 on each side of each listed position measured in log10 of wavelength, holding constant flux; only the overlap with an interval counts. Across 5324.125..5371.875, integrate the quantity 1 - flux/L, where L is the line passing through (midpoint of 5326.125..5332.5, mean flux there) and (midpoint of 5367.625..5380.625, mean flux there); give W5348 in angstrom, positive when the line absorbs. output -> -2.5 angstrom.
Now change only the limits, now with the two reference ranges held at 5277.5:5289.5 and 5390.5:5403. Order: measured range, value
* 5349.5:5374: -1.9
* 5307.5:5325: -1.2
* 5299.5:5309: -1.0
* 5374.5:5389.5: -0.7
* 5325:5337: 0.0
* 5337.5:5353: -0.9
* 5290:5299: -0.6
